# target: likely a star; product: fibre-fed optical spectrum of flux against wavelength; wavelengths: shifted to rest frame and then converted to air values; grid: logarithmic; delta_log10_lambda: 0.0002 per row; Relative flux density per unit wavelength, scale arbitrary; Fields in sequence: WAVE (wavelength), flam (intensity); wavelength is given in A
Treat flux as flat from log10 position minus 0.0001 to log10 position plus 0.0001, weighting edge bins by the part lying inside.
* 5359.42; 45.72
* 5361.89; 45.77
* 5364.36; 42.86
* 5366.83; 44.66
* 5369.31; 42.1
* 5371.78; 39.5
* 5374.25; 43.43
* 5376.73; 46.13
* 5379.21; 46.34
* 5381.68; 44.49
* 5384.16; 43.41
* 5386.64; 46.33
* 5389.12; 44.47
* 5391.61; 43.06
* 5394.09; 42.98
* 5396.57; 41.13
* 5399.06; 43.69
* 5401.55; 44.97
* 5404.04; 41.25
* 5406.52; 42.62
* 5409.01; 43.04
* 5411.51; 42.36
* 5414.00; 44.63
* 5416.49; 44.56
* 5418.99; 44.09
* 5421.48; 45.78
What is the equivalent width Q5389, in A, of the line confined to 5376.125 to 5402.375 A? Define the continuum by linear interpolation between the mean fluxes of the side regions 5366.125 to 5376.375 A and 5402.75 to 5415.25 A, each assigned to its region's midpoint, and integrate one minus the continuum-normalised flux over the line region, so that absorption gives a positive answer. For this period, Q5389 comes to -0.9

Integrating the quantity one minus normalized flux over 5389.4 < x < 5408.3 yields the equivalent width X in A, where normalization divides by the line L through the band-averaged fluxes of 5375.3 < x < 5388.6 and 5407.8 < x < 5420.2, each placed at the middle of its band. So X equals 0.7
